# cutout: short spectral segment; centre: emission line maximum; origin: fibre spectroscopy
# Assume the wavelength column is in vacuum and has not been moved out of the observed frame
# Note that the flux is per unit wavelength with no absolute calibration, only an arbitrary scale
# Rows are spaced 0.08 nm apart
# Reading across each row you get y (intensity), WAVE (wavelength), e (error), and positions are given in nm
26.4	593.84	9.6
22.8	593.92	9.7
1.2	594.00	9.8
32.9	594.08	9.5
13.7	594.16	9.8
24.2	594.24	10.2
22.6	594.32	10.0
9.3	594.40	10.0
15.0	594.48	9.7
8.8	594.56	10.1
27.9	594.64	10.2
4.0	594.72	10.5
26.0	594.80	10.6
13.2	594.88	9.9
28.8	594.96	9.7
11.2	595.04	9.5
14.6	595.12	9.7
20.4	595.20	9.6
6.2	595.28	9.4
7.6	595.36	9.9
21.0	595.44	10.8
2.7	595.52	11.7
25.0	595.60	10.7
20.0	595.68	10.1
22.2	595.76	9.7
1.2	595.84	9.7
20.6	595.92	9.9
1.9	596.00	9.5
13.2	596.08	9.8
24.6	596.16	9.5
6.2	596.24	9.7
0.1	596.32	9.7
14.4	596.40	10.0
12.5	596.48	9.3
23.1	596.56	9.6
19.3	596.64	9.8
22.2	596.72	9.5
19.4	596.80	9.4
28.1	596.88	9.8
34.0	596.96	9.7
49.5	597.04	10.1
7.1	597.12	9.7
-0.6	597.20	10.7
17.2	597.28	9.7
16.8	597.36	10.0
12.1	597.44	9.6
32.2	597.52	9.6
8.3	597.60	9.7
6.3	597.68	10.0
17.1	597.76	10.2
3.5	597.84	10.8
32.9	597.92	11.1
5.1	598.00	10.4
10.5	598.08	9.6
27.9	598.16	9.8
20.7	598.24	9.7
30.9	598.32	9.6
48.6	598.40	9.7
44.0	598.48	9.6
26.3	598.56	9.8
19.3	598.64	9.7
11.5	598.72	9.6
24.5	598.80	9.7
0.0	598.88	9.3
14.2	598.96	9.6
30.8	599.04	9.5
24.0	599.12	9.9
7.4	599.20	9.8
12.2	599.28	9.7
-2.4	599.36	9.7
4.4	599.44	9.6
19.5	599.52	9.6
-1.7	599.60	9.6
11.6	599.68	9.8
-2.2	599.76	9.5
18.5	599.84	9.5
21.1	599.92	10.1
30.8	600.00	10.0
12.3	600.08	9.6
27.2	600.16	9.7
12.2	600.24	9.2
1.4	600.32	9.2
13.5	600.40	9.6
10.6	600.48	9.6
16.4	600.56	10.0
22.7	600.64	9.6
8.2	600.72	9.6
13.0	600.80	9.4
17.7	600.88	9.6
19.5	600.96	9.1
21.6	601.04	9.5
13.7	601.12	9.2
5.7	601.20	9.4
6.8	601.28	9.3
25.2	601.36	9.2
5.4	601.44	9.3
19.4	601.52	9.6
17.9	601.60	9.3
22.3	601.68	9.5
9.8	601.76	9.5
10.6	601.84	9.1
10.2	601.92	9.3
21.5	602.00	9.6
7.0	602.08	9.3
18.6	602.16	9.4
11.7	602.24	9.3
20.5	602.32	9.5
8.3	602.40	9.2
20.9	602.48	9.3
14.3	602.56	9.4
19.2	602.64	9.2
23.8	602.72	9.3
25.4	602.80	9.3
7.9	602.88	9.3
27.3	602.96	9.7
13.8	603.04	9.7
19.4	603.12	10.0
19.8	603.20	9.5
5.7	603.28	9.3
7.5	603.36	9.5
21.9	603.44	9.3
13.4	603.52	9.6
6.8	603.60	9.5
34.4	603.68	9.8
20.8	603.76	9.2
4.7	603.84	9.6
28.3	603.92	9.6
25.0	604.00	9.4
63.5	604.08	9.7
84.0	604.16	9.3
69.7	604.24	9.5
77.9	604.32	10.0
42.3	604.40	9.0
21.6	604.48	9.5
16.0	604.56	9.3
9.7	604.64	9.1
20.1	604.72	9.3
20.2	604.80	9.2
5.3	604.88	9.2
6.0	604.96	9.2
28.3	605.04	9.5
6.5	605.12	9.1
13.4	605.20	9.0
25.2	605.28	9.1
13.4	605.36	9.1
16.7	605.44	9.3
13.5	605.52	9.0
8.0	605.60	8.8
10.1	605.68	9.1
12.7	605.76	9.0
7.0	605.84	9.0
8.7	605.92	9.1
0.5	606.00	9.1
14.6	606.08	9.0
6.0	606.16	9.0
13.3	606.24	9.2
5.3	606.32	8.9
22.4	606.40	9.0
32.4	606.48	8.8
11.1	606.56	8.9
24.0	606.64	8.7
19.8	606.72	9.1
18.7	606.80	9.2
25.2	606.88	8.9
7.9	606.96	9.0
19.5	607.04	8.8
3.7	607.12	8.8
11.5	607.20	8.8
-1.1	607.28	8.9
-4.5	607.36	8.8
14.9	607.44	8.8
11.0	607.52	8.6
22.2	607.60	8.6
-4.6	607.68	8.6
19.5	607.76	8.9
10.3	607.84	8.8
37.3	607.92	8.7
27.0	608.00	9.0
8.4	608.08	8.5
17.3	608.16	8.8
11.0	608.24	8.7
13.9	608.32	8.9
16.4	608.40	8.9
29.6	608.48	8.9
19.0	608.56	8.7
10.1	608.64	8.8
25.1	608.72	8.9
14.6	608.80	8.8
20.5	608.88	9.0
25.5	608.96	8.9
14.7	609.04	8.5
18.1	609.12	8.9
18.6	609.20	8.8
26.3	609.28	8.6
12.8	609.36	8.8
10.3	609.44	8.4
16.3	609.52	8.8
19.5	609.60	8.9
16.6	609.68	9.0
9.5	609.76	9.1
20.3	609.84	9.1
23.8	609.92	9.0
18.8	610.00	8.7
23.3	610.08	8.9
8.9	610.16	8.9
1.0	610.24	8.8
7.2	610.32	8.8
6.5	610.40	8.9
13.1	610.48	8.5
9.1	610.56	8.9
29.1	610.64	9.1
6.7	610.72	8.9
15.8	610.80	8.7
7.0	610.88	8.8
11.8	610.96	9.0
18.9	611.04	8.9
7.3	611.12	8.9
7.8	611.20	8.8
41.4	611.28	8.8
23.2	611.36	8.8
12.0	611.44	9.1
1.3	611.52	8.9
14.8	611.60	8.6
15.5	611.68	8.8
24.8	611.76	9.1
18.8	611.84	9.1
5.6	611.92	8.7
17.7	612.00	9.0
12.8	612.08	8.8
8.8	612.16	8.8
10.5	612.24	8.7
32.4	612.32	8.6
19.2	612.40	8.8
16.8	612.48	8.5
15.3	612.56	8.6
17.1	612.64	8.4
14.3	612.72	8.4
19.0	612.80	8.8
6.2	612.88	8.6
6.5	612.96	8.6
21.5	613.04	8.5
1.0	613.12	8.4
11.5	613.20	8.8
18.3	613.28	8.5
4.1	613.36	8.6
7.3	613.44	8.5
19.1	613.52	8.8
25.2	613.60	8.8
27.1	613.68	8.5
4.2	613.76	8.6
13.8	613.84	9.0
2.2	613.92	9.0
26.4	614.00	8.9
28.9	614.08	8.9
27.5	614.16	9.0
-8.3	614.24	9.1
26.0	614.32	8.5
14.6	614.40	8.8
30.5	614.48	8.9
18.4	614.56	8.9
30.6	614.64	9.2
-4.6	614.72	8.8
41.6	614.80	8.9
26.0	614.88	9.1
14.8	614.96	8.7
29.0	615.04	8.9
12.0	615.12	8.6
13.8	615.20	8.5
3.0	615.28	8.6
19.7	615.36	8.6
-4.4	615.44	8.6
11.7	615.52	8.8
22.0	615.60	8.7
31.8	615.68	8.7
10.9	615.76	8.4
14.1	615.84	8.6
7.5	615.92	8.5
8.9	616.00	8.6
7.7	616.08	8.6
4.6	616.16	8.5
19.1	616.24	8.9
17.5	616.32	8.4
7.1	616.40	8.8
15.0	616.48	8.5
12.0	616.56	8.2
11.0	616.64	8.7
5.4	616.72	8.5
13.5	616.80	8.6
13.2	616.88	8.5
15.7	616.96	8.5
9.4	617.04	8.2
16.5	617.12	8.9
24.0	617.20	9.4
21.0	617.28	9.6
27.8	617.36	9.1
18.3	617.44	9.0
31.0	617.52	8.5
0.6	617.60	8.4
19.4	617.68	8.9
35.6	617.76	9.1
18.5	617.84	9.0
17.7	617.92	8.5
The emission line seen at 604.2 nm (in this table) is [O III]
